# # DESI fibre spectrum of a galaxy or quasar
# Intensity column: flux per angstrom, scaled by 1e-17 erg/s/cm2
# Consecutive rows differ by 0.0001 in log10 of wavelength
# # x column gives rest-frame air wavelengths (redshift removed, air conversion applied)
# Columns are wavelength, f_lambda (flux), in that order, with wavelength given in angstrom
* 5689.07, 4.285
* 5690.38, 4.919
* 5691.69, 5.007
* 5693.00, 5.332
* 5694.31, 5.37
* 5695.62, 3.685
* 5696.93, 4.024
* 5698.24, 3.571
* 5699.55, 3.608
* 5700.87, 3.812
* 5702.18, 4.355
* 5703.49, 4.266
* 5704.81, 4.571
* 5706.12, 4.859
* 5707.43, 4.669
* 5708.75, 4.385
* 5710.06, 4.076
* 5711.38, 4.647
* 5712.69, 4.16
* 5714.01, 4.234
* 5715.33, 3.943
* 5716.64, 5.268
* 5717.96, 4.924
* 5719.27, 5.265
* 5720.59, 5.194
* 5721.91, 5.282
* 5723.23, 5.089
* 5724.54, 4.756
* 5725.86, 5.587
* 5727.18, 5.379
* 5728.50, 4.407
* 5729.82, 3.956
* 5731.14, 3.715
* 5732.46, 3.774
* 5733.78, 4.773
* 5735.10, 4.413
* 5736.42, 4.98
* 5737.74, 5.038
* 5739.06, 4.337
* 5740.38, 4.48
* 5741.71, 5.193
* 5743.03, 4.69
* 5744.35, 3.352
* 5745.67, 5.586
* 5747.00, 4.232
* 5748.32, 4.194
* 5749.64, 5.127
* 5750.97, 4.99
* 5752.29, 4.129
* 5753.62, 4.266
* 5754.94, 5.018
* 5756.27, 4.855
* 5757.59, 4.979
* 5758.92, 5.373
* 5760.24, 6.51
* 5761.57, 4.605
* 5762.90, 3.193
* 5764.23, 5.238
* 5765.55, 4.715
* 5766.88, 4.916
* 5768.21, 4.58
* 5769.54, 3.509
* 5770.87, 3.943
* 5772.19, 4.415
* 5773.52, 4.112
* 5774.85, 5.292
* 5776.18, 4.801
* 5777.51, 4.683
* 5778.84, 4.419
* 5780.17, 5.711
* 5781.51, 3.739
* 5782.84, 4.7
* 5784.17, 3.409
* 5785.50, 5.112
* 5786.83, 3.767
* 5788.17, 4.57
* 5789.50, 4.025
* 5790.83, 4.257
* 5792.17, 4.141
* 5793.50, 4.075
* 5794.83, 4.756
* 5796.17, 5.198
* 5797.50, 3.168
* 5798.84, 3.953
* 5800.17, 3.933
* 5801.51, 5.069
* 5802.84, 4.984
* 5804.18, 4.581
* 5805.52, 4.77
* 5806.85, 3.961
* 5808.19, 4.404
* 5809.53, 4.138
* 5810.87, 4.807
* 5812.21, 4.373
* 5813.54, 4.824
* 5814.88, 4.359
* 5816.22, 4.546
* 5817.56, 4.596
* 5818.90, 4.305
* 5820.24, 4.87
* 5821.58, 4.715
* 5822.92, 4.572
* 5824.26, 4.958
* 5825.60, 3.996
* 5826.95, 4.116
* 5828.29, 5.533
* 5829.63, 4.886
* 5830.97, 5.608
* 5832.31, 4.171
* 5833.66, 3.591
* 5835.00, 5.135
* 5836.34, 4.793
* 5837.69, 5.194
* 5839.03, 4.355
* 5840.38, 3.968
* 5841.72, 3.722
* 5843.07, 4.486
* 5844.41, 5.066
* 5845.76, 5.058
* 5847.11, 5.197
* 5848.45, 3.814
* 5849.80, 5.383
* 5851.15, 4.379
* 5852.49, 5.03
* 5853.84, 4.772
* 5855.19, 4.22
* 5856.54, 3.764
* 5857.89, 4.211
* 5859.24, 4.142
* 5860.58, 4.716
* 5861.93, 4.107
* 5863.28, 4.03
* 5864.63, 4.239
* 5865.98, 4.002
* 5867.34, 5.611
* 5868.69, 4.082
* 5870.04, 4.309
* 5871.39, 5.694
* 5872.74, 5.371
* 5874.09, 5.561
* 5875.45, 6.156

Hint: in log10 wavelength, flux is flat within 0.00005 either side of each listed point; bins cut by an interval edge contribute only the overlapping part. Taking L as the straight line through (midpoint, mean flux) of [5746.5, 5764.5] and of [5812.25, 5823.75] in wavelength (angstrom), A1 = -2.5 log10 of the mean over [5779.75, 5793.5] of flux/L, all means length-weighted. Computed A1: 0.09 mag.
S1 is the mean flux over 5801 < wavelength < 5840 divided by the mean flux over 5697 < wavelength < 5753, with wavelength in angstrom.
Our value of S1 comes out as 1.02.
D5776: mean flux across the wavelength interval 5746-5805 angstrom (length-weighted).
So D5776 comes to 4.53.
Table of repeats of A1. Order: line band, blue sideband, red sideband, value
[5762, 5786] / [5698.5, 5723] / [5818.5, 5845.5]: 0.02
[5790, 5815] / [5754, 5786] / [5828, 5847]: 0.06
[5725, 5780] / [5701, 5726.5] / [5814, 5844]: 0.00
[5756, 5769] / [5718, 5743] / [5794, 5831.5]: -0.05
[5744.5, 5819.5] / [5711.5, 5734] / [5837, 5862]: 0.02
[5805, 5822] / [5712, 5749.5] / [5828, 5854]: 0.04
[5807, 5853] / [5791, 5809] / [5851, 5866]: -0.06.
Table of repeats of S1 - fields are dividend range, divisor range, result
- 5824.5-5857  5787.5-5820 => 1.04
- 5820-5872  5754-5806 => 1.01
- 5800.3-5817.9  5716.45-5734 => 0.95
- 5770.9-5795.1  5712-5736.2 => 0.95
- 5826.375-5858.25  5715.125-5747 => 0.98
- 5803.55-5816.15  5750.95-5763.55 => 0.93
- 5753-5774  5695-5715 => 1.11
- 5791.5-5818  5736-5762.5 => 0.93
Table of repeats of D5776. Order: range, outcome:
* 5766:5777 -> 4.45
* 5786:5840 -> 4.5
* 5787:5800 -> 4.21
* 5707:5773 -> 4.65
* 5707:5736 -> 4.63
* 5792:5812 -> 4.4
